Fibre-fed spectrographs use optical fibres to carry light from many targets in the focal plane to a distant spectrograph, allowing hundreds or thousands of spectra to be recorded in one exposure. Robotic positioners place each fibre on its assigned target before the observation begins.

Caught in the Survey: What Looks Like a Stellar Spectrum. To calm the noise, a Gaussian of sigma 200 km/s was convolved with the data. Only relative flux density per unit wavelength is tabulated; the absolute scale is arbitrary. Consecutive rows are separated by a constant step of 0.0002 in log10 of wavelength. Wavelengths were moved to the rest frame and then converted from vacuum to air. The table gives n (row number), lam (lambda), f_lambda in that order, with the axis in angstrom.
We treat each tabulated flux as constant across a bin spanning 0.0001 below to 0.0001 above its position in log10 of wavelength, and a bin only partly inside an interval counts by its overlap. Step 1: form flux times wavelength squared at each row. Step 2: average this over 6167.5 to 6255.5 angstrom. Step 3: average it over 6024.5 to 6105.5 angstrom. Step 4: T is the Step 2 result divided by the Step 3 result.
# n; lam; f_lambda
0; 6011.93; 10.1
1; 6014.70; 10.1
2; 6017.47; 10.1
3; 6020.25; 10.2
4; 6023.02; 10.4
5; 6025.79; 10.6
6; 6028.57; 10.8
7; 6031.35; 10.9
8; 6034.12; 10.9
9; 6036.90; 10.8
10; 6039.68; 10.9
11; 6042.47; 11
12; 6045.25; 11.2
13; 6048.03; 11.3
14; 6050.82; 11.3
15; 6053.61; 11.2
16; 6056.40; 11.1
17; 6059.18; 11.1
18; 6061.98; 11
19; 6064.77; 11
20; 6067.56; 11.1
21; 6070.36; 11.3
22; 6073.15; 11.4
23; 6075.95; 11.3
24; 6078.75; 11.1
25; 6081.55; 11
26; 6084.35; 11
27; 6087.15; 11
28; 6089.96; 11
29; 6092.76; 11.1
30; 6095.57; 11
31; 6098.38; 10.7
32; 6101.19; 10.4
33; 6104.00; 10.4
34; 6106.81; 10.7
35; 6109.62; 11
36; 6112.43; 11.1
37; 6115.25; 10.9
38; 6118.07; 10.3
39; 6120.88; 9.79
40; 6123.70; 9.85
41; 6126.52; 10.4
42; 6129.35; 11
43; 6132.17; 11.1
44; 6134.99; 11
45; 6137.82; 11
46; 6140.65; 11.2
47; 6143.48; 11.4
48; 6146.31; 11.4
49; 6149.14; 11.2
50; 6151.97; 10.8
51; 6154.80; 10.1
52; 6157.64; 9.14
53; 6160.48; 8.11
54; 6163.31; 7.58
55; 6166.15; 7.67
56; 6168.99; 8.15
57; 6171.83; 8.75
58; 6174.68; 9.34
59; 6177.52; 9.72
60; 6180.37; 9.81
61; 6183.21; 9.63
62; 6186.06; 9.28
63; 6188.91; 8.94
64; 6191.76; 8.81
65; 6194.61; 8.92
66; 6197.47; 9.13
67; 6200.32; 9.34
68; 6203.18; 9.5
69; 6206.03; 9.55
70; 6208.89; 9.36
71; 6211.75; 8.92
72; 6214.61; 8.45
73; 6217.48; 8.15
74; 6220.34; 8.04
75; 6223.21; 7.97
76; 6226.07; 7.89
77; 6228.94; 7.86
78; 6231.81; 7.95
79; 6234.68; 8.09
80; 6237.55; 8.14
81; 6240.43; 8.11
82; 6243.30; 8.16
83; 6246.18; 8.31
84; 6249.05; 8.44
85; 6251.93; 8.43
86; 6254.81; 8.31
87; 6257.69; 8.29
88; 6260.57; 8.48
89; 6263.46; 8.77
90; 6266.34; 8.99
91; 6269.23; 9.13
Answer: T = 0.83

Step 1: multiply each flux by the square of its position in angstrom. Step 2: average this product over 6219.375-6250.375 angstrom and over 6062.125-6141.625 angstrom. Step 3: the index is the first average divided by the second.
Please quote 0.8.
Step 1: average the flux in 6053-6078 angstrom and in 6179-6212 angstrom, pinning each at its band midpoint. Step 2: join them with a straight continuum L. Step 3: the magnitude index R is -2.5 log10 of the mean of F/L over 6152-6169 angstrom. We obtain 0.132 mag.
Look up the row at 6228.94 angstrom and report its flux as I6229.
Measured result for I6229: 7.86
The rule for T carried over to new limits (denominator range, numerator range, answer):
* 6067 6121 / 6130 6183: 0.92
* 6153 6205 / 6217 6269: 0.94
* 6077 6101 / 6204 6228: 0.81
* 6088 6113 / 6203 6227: 0.83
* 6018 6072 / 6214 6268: 0.80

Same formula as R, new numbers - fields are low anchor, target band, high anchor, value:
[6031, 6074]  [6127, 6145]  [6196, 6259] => -0.13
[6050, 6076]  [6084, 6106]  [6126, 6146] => 0.03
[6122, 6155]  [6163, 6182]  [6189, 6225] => 0.12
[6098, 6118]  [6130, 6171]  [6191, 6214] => 0.01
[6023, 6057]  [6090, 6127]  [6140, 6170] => -0.04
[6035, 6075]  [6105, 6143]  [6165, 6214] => -0.07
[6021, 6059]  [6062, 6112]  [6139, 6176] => -0.06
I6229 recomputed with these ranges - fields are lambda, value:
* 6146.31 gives 11.4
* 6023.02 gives 10.4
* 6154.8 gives 10.1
